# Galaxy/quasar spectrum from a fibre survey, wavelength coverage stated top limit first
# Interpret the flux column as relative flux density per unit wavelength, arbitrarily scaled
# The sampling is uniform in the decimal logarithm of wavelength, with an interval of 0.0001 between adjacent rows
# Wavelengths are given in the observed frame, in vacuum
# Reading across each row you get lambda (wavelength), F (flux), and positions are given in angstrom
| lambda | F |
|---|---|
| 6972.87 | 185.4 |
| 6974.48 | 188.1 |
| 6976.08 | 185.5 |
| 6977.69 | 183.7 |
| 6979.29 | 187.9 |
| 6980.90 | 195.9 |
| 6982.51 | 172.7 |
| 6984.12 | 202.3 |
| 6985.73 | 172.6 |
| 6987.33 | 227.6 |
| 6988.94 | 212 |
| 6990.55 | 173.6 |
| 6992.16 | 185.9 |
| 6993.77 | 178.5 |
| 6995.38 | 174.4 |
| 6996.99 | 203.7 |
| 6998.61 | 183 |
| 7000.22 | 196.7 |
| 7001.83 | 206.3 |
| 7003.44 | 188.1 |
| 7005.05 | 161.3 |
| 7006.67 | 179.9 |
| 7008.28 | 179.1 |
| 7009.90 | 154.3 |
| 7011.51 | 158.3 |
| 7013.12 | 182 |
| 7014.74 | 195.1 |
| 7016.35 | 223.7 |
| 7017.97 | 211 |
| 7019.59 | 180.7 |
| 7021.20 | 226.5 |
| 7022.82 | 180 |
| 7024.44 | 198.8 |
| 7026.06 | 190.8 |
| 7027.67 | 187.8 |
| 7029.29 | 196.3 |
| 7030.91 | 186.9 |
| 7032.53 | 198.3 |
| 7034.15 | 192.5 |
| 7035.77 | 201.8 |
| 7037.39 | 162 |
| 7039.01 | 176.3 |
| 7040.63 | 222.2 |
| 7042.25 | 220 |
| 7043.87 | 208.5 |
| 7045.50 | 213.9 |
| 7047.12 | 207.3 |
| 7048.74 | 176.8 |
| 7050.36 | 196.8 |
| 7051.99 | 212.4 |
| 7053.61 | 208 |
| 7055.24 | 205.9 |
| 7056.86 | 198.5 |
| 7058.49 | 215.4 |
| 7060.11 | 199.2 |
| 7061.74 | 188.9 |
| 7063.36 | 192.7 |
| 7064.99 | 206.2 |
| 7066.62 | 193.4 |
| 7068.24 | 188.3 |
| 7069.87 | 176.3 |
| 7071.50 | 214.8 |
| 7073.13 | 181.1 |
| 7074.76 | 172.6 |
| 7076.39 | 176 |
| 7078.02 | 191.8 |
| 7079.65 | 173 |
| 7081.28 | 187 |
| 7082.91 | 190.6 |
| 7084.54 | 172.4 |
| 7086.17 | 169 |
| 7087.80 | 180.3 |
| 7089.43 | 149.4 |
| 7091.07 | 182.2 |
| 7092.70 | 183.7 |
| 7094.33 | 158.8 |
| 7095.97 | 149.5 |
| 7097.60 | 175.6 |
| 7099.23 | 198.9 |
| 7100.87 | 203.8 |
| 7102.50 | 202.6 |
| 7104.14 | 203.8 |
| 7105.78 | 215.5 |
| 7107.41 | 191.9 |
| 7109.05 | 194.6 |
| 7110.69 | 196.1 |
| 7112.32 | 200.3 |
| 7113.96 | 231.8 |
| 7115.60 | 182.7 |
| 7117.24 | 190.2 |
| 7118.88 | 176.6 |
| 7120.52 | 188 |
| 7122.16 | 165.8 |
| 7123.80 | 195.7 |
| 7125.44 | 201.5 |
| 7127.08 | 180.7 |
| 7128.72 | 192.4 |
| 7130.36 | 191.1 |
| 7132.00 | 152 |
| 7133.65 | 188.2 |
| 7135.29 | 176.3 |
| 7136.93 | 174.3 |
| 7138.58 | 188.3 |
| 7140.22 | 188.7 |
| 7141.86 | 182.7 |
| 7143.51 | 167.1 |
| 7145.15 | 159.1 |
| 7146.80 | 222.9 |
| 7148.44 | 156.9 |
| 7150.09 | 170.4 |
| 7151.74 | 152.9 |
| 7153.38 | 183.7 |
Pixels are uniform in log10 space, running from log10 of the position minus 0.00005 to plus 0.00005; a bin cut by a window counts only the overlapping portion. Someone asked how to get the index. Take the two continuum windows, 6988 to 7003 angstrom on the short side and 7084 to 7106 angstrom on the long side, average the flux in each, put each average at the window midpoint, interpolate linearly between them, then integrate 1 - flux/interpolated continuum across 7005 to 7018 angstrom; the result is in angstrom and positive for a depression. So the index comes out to 0.47 angstrom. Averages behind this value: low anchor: 191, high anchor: 181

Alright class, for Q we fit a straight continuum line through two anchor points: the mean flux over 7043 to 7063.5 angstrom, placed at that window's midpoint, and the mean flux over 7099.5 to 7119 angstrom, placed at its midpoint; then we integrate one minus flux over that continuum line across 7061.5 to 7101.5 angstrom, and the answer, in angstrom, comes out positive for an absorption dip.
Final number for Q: 3.78 angstrom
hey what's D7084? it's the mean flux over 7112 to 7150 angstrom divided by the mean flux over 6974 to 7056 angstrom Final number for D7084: 0.96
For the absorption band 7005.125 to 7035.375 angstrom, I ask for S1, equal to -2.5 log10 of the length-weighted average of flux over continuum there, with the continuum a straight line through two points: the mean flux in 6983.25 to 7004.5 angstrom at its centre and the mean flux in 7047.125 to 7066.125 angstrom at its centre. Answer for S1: 0.03 mag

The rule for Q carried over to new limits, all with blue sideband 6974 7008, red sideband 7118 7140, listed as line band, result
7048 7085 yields -1.4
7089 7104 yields 0.3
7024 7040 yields -0.2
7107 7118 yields -0.9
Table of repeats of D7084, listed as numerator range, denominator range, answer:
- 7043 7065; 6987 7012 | 1.09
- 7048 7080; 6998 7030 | 1.02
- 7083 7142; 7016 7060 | 0.93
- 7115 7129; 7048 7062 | 0.93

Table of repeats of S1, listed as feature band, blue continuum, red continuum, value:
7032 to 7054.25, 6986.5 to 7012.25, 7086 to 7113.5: -0.08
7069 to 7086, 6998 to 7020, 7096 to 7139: 0.03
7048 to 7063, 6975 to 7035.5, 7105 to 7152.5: -0.07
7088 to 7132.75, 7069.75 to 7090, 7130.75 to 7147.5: -0.04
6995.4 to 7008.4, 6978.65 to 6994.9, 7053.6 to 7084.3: 0.02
